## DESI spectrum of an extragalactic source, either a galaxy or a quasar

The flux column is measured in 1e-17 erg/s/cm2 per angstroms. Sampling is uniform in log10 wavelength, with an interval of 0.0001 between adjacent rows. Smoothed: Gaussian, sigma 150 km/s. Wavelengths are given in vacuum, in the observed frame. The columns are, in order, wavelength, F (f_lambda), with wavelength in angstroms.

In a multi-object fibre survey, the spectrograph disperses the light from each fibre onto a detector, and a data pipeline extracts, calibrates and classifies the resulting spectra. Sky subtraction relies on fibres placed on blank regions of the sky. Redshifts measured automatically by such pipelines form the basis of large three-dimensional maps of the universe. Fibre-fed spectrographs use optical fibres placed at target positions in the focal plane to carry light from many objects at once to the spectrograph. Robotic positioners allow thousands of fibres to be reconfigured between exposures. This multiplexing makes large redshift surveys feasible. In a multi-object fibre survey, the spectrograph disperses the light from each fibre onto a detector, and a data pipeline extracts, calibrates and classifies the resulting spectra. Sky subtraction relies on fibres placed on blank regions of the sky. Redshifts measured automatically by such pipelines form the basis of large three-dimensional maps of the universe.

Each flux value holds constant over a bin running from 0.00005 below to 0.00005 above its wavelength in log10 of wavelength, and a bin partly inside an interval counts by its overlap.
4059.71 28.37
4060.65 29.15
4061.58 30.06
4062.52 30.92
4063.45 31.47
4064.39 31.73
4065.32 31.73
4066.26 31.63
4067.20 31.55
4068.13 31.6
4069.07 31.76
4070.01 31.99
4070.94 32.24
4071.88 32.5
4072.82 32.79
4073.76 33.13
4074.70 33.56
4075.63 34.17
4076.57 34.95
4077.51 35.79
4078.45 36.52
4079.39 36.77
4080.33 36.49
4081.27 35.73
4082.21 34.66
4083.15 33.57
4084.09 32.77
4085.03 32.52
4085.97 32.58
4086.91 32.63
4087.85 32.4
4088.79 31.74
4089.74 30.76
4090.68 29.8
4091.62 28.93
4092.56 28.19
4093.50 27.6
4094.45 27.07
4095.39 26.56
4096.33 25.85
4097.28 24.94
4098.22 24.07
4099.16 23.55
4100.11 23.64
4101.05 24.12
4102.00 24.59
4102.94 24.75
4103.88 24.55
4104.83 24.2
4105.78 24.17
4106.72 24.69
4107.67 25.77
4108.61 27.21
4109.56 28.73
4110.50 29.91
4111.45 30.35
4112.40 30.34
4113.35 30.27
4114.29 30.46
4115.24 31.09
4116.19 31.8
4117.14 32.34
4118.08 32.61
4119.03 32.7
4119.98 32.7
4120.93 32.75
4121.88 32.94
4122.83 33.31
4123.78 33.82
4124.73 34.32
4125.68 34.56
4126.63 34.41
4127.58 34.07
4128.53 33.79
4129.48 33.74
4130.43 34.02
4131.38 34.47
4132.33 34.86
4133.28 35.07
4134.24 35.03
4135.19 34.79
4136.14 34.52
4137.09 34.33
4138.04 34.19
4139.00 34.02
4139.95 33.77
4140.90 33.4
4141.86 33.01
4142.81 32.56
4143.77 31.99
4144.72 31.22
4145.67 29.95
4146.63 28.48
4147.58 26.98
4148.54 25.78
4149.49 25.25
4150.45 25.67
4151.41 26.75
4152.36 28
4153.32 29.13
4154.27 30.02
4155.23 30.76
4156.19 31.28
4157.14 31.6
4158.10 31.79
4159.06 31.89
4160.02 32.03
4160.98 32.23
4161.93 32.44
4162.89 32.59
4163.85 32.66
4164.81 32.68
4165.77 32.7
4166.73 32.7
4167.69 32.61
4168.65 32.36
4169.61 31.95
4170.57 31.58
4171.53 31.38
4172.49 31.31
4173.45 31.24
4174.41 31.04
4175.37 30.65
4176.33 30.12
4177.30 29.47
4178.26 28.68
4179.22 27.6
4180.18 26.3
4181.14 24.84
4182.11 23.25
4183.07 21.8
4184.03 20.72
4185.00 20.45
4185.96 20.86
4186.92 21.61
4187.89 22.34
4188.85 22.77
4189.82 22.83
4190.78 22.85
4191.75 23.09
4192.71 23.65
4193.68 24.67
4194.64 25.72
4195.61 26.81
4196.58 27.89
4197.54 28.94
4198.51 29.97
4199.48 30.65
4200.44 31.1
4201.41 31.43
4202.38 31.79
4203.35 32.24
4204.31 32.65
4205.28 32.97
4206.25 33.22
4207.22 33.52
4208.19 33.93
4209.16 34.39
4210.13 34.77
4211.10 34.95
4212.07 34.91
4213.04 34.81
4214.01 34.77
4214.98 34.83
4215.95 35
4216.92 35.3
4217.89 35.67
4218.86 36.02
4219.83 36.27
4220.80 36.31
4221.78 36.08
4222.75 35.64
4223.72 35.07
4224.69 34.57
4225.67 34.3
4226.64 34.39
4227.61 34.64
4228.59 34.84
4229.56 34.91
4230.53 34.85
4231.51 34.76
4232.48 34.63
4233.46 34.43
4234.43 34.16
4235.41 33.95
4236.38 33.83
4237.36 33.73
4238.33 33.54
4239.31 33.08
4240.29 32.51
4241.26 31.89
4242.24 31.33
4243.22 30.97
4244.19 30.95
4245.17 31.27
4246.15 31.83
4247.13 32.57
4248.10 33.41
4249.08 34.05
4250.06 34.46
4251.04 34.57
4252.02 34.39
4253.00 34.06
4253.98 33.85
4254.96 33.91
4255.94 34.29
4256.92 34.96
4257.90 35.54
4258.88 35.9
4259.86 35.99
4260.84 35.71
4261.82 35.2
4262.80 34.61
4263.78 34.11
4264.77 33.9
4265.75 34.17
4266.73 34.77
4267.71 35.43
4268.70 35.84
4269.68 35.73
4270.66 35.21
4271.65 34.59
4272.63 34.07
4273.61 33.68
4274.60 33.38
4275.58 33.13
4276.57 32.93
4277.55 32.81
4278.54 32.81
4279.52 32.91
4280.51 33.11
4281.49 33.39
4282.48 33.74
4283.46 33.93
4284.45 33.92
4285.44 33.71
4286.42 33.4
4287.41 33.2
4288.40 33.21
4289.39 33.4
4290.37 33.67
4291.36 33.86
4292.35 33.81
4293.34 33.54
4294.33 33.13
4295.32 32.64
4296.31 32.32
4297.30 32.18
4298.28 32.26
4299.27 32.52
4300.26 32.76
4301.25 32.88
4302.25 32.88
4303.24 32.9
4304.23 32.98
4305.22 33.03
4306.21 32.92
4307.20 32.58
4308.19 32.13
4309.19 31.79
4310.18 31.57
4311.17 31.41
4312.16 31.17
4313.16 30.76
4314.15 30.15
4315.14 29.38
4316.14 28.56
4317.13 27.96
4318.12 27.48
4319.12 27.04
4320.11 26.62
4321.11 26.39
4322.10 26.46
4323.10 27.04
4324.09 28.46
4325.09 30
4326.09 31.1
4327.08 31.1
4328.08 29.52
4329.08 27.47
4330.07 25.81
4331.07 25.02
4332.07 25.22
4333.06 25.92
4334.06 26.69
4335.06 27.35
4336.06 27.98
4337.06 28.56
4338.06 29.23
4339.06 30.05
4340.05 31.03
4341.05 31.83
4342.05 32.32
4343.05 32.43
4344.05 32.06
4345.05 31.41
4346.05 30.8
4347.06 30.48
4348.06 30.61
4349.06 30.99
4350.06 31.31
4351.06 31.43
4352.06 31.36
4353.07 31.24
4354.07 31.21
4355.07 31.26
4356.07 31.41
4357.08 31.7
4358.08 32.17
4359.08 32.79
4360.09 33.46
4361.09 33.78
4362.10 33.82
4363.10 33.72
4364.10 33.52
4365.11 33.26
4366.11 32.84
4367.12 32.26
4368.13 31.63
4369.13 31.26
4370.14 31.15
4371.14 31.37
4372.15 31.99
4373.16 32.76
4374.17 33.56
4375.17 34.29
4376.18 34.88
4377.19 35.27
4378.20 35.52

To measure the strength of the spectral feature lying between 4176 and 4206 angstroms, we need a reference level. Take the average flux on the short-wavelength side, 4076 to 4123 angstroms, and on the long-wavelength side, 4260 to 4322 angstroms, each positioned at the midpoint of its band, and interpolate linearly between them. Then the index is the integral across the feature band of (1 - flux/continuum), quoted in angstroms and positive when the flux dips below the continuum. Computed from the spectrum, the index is 4.5 angstroms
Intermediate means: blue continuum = 29.9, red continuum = 32.6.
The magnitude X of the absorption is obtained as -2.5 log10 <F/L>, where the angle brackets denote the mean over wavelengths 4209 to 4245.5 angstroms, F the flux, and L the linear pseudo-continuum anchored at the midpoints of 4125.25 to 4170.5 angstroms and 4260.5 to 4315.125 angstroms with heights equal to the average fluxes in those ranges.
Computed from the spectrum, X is -0.052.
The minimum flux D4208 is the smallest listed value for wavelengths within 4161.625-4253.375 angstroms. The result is 20.45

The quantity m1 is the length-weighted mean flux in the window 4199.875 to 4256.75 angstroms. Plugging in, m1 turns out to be 33.9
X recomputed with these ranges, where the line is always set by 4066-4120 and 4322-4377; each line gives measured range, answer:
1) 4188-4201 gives 0.17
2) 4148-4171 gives -0.01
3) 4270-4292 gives -0.10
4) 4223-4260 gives -0.11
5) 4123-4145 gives -0.12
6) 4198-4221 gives -0.11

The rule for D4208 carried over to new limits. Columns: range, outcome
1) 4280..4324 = 26.39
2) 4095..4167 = 23.55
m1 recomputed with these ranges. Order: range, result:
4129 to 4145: 33.9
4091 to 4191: 29.5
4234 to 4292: 33.8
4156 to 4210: 29.1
